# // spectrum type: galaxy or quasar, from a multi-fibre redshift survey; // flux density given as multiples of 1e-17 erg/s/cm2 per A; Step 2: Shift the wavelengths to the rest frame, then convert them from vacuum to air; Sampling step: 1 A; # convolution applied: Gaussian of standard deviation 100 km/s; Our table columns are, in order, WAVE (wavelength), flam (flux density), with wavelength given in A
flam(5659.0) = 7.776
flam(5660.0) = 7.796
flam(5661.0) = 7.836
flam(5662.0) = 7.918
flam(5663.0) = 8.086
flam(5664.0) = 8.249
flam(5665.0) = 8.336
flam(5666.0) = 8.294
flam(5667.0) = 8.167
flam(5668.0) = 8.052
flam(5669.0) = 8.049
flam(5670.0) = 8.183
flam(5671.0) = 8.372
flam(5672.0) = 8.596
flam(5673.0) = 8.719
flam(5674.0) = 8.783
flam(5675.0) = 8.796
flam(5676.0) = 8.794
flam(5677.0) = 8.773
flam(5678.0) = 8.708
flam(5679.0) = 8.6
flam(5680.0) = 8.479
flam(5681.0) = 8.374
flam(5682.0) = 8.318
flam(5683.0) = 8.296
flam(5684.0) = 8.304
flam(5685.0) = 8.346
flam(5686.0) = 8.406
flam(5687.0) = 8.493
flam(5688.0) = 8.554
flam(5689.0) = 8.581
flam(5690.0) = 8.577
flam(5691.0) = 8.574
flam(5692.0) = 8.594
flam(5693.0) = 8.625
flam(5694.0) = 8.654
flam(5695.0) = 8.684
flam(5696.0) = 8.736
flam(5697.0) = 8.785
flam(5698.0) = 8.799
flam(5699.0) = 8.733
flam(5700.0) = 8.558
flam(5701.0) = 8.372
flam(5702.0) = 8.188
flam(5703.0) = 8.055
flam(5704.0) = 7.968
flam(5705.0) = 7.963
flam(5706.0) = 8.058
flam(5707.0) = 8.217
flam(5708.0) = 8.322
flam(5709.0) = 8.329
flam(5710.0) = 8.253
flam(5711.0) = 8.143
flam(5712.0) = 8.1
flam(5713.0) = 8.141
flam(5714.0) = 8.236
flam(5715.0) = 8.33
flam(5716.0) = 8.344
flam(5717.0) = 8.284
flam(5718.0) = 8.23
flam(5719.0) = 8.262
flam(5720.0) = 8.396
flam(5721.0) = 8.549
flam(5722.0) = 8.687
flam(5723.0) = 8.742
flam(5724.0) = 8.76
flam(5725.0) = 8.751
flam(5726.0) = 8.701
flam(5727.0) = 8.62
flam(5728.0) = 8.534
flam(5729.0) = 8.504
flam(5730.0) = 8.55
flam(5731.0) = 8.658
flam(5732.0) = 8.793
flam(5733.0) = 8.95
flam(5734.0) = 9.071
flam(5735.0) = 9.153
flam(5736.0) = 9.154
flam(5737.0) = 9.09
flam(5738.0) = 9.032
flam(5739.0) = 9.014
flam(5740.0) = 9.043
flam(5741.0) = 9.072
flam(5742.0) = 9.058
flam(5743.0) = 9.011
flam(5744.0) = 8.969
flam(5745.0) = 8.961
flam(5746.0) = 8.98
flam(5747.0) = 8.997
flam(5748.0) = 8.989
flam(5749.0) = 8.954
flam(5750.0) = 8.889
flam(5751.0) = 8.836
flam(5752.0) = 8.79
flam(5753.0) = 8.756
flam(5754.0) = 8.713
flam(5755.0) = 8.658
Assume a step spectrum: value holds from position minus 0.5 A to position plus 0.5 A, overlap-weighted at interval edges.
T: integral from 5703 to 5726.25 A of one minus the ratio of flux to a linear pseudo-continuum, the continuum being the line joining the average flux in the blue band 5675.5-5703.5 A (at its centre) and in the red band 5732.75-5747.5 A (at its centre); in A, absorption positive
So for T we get 1.2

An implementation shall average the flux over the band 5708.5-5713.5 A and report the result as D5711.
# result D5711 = 8.19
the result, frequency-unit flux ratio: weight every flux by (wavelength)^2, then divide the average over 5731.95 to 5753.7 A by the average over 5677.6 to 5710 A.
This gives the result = 1.08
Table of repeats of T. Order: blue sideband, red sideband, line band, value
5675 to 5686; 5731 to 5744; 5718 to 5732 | 0.5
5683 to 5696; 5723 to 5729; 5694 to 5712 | 0.5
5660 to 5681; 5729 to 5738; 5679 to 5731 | 1.4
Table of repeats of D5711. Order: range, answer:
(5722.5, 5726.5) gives 8.74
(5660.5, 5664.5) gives 8.02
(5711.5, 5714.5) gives 8.16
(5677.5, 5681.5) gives 8.54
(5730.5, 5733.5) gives 8.8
